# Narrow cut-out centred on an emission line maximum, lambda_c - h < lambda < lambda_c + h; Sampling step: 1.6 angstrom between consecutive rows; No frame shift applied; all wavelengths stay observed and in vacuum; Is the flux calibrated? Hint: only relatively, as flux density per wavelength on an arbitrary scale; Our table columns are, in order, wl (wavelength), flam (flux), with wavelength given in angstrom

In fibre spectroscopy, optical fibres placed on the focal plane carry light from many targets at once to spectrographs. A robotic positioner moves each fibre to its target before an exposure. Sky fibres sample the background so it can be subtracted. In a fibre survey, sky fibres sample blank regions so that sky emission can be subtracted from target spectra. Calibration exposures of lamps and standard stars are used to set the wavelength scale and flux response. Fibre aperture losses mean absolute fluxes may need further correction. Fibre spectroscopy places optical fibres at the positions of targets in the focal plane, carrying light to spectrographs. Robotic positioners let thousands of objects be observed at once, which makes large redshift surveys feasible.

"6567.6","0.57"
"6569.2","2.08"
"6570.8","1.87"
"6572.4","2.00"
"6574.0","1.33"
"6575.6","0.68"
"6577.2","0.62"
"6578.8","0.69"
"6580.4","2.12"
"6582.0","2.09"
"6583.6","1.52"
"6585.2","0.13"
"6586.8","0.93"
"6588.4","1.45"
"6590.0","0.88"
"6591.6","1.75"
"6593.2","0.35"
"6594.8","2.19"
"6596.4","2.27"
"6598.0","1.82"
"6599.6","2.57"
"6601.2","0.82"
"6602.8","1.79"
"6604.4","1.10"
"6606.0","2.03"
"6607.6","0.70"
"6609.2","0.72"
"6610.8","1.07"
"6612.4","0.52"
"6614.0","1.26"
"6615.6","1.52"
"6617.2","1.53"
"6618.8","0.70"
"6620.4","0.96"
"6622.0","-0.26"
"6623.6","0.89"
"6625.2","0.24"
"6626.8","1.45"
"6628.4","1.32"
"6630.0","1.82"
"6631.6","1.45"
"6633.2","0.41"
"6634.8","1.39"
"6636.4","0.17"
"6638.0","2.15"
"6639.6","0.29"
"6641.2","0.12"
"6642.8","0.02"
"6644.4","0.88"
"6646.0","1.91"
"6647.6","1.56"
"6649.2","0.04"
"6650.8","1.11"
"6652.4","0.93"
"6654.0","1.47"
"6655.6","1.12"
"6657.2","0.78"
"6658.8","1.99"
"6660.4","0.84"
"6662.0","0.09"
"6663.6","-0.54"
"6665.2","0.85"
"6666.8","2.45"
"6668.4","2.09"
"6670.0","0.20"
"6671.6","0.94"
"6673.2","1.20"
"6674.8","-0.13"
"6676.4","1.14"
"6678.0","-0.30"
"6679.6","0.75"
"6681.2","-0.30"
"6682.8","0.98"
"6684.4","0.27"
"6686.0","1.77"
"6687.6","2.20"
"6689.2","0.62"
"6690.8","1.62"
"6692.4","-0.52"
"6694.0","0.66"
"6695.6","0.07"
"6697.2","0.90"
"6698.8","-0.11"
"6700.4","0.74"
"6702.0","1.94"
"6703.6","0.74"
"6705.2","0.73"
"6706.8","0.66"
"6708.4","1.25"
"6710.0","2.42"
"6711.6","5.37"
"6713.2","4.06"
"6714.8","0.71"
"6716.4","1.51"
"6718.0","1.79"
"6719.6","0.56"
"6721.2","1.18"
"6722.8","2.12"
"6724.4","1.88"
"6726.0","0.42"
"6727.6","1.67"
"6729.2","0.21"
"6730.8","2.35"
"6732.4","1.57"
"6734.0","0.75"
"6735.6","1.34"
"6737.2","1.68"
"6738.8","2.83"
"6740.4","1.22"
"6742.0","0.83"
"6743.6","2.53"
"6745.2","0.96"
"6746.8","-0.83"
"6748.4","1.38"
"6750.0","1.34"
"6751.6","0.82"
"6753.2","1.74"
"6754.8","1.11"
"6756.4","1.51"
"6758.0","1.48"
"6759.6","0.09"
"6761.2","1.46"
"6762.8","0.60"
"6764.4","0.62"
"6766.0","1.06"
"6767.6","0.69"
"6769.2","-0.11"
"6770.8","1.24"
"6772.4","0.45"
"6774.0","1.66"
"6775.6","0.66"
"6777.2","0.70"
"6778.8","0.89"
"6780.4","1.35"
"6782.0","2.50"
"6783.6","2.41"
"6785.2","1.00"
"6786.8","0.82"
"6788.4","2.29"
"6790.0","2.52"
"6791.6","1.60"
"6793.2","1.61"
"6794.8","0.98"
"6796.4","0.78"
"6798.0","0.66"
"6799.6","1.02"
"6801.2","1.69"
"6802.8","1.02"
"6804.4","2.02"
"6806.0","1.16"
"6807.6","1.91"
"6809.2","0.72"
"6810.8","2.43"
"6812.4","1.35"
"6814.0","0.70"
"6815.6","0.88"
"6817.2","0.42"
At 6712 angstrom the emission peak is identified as H-gamma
